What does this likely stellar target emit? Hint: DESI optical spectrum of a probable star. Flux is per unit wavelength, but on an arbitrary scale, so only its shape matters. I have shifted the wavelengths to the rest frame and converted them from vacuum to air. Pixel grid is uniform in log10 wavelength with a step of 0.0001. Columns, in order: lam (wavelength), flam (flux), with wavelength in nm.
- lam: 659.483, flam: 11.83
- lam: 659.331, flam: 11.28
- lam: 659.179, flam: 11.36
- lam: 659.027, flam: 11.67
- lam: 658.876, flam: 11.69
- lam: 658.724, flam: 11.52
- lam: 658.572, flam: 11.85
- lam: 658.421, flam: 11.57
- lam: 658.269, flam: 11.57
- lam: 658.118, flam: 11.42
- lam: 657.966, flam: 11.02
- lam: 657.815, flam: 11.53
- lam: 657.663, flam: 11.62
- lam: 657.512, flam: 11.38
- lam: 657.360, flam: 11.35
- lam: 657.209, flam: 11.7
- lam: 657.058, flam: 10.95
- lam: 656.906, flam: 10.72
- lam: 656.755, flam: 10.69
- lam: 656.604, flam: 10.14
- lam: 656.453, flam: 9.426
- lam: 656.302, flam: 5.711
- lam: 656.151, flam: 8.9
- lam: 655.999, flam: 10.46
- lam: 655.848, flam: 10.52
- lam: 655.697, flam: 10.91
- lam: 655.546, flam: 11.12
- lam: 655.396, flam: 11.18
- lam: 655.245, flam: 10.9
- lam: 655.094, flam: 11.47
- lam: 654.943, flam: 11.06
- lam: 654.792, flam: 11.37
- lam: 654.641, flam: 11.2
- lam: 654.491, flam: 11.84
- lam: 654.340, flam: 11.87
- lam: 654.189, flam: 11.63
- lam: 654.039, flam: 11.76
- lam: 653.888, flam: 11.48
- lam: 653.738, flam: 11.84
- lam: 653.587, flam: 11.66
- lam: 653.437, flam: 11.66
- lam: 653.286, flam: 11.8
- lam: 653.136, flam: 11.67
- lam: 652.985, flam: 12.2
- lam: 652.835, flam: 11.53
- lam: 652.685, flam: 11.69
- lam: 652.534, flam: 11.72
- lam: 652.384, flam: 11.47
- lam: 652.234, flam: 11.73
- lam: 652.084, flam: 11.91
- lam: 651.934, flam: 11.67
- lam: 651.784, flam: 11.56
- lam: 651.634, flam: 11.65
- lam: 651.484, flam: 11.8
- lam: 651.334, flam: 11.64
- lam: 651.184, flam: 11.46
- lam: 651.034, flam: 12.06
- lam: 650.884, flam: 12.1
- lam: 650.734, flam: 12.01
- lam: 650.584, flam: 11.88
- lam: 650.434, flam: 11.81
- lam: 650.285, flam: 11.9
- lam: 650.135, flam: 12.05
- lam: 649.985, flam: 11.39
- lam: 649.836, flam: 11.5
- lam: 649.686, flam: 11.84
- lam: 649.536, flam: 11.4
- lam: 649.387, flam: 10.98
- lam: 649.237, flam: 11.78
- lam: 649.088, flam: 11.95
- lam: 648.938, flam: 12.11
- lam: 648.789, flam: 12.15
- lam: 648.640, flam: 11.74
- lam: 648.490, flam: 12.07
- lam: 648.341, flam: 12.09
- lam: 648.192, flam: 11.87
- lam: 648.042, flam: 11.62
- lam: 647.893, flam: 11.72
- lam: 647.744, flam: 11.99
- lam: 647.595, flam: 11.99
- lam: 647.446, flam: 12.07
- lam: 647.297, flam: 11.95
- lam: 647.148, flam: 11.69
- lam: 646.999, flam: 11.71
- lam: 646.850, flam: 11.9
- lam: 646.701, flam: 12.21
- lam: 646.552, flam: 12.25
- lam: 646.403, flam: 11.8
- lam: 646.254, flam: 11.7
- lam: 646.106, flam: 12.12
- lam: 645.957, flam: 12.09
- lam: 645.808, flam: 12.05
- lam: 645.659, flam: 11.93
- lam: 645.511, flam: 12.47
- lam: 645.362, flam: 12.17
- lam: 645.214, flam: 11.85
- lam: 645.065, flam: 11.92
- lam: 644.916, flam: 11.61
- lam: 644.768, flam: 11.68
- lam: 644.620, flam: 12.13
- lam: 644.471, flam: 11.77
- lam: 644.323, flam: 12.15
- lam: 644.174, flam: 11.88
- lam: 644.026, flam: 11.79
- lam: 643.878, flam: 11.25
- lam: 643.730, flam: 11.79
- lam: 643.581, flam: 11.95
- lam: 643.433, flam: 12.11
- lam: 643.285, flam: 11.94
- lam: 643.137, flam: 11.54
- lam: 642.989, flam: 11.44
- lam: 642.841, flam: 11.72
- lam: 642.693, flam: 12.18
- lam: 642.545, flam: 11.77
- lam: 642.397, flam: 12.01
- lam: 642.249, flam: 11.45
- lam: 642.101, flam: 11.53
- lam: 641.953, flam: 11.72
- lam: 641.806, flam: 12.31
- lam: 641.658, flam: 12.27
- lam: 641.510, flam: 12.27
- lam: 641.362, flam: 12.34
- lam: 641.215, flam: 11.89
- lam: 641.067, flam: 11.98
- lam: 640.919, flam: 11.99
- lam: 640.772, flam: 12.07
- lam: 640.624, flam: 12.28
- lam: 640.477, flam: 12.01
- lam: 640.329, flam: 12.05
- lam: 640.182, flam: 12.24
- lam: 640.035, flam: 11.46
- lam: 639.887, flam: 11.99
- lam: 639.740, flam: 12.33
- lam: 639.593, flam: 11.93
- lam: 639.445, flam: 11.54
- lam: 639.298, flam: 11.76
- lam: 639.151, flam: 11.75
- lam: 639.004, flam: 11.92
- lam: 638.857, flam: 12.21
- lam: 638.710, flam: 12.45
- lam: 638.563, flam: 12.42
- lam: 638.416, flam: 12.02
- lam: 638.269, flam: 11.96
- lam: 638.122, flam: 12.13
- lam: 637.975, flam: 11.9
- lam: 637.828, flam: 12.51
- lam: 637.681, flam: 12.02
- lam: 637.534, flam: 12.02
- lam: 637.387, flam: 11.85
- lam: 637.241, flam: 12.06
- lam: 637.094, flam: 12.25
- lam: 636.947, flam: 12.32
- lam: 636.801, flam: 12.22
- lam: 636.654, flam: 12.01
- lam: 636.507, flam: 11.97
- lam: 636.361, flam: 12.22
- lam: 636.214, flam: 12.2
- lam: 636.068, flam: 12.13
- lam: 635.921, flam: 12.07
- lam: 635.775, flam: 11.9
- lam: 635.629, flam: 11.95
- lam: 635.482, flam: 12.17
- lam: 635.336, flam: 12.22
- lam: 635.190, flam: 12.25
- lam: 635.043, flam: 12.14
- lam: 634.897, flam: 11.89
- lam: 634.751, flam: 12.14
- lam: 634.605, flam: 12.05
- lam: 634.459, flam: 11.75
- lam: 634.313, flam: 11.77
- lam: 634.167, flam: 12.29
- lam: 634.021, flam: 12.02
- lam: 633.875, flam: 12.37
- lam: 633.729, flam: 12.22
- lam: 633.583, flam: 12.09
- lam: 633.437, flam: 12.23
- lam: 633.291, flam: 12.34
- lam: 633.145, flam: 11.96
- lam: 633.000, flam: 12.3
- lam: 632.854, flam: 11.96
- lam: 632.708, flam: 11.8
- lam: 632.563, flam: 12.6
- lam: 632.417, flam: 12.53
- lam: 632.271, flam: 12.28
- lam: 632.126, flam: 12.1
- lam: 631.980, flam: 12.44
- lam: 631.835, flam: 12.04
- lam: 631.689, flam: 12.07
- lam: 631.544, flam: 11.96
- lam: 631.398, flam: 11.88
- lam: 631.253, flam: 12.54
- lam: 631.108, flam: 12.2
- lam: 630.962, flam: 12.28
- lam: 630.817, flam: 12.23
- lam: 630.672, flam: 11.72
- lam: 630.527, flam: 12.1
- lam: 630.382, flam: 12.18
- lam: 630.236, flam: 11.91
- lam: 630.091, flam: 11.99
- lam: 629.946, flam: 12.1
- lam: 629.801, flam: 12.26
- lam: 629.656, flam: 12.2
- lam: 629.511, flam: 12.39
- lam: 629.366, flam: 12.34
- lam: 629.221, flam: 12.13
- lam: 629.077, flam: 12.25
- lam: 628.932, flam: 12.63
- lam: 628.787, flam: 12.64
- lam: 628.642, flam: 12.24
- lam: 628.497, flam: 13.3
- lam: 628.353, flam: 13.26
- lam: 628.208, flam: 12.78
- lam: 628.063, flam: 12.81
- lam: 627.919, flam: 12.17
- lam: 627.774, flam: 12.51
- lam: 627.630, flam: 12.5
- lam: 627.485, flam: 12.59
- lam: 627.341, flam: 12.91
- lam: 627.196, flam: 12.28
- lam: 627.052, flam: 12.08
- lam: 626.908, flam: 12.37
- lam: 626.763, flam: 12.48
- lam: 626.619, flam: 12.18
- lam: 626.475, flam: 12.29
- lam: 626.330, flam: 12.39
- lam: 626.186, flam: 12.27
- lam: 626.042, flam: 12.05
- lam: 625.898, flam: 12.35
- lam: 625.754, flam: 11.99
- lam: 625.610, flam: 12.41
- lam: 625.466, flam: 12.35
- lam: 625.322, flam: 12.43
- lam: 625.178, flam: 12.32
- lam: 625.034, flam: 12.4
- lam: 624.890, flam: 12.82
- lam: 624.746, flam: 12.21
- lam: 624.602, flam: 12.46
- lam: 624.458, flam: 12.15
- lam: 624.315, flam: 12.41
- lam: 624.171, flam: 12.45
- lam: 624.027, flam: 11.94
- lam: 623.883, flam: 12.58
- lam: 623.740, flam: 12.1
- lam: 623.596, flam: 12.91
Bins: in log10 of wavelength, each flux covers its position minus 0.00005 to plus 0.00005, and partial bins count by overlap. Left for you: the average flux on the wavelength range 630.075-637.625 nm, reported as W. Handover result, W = 12.1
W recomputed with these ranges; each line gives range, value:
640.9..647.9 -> 11.9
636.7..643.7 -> 12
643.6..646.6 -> 11.9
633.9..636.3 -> 12.1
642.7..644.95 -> 11.8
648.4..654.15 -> 11.8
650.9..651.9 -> 11.7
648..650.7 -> 11.8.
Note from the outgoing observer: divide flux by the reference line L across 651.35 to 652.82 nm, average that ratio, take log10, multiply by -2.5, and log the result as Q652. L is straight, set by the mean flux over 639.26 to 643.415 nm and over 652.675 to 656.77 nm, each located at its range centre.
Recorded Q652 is -0.05 mag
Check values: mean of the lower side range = 11.9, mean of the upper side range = 11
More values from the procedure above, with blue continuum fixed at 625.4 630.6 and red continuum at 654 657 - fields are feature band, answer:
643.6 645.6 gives -0.05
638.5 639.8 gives -0.03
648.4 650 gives -0.07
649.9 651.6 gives -0.08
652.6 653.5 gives -0.09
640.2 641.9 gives -0.05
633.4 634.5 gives -0.01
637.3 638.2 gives -0.03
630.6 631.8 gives 0.01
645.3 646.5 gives -0.07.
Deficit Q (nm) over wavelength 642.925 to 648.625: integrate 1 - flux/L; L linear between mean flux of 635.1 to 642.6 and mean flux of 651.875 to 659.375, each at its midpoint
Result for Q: -0.10 nm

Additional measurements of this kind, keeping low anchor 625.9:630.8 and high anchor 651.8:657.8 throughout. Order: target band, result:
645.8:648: -0.08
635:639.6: -0.05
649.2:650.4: -0.03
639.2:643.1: -0.06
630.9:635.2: 0.00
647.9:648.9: -0.04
